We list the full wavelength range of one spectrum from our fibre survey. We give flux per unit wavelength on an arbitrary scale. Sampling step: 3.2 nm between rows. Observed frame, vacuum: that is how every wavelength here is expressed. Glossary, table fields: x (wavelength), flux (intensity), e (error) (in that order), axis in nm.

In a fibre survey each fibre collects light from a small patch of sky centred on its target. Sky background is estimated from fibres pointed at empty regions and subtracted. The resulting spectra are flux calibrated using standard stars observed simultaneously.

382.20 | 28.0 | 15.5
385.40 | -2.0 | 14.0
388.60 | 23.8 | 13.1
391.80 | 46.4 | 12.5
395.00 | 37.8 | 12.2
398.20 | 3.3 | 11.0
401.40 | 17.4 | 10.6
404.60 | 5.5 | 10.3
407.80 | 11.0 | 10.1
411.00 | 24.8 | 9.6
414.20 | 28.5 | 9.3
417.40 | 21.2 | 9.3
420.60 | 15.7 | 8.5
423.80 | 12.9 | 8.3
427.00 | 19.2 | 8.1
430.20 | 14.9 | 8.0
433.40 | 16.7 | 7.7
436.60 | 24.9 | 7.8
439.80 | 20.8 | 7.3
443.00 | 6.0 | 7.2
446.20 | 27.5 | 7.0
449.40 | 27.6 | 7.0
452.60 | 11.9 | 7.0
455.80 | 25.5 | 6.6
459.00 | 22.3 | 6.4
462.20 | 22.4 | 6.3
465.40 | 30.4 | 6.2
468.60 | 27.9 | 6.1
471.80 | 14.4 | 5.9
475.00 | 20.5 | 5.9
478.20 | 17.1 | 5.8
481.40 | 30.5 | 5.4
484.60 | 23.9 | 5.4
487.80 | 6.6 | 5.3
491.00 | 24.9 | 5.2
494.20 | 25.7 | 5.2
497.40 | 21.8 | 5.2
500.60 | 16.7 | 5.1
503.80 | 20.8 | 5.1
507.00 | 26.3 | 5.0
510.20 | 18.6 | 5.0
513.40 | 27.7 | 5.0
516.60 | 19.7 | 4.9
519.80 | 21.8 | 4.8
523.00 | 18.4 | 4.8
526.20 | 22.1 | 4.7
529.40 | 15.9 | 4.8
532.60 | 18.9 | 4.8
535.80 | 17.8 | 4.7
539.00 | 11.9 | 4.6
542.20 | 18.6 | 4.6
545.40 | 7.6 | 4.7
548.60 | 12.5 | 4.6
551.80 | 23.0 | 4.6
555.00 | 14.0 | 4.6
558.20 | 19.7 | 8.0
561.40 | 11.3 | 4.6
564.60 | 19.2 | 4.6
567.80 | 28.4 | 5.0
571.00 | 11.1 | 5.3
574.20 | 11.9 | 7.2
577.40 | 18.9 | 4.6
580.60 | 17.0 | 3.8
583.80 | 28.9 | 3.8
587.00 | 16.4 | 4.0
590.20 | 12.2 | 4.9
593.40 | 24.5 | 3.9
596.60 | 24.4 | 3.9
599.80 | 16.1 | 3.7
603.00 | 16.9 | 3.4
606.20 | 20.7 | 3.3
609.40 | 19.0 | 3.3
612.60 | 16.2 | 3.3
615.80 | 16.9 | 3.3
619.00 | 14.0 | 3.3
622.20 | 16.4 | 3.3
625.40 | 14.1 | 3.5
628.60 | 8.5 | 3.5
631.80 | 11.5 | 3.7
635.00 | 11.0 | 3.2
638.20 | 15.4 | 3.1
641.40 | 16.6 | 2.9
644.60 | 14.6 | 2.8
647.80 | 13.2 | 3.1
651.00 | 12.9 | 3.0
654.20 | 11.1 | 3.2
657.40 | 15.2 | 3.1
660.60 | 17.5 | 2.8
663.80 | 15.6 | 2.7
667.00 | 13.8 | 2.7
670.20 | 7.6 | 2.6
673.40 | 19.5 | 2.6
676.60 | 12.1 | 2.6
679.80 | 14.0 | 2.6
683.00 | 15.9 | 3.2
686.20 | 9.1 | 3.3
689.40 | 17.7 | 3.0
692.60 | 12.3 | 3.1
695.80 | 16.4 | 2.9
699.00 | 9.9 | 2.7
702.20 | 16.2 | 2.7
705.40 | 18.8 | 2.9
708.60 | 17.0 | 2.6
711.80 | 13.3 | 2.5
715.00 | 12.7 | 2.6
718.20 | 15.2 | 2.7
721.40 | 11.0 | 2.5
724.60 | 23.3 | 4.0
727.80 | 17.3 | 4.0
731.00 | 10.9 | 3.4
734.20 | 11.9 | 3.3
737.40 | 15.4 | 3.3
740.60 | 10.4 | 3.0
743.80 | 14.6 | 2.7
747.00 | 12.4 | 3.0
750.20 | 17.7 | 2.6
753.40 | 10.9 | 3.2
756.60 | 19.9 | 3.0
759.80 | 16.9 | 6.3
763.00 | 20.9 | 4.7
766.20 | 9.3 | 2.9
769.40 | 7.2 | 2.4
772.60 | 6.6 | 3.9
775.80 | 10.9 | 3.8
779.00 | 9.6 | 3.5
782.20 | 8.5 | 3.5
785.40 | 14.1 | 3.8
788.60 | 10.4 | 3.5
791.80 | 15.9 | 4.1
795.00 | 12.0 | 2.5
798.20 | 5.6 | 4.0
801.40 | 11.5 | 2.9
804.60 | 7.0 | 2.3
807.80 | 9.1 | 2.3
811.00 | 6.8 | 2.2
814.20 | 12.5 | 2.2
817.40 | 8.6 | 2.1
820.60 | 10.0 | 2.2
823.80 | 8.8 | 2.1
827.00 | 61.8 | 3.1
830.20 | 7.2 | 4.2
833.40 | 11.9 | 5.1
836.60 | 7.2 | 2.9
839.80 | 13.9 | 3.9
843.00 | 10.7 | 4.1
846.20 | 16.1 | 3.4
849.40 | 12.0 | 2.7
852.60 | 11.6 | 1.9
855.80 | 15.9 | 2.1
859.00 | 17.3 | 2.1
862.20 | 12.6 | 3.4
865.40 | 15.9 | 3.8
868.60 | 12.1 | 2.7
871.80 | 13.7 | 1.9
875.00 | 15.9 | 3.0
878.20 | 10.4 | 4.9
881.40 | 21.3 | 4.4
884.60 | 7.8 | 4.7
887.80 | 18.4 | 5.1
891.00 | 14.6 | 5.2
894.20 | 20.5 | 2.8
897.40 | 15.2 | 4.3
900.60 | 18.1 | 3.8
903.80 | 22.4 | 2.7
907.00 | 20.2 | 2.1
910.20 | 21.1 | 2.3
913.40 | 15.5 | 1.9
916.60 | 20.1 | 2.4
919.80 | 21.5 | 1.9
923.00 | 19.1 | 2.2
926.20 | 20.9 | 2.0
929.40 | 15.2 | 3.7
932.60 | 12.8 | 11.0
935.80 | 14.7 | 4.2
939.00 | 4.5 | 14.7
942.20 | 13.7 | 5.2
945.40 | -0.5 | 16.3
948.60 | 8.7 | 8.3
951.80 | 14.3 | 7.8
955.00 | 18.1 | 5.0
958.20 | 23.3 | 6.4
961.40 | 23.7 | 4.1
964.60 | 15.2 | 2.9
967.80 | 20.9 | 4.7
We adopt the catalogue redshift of 1.22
